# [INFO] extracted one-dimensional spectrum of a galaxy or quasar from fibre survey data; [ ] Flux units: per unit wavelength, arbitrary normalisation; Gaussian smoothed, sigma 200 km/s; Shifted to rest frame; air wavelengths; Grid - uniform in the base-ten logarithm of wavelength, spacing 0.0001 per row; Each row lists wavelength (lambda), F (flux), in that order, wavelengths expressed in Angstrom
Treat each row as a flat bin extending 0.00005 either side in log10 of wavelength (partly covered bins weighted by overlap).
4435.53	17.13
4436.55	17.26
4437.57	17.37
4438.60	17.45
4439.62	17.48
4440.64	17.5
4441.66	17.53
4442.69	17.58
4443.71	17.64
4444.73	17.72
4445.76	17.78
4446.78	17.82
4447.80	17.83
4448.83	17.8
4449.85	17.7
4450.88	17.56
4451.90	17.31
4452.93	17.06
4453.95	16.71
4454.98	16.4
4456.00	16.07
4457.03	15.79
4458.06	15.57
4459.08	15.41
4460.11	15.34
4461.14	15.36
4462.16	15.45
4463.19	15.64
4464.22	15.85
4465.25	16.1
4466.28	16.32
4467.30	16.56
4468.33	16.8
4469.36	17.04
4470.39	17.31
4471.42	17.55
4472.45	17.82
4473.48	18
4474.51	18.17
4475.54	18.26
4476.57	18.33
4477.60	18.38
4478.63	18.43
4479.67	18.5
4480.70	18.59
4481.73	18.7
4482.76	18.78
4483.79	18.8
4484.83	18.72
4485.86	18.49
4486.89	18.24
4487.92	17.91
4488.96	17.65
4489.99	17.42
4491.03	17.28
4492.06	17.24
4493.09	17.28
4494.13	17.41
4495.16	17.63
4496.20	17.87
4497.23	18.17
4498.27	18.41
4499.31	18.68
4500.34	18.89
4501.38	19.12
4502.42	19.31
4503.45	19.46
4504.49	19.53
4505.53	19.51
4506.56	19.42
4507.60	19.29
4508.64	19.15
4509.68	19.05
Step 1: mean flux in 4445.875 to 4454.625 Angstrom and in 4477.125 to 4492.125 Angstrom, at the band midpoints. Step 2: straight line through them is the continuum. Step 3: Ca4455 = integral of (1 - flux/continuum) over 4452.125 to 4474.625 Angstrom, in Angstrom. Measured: 1.7 Angstrom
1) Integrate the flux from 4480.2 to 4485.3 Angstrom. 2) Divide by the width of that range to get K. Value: 18.7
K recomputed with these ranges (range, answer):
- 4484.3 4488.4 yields 18.4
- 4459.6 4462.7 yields 15.4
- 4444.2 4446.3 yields 17.8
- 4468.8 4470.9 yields 17.2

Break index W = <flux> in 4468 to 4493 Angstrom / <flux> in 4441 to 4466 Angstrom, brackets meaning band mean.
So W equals 1.08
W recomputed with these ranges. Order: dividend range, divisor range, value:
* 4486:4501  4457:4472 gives 1.11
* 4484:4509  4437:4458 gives 1.07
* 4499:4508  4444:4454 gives 1.10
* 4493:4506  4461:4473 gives 1.12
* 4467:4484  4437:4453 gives 1.02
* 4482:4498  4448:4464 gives 1.10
